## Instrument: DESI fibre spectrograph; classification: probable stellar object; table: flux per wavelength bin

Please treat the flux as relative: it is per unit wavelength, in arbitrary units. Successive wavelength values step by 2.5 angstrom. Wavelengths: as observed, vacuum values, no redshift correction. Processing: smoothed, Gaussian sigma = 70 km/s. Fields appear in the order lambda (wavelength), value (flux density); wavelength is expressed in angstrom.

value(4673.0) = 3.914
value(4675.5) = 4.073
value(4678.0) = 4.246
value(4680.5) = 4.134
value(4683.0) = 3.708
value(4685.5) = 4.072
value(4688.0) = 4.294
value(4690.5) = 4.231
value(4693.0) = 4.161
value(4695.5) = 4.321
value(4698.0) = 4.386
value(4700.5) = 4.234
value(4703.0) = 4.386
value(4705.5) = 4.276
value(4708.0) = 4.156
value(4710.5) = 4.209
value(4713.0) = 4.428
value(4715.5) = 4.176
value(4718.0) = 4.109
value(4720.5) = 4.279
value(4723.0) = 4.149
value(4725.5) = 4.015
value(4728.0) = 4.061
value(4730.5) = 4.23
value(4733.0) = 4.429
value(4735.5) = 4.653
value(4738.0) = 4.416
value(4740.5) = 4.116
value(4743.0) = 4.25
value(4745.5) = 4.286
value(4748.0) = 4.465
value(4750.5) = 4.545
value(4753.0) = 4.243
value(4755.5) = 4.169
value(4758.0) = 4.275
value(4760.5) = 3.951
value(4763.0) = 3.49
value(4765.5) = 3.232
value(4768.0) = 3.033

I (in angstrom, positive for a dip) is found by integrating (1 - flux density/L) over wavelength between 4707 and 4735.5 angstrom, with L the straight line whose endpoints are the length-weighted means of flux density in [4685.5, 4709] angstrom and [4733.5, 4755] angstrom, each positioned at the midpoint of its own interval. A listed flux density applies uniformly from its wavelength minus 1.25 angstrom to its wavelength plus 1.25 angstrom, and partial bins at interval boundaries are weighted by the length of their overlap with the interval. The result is 0.6 angstrom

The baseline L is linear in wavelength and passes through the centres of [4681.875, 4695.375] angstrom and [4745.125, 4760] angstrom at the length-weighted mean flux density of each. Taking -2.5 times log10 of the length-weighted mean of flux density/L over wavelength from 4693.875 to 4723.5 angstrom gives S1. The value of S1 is -0.02 mag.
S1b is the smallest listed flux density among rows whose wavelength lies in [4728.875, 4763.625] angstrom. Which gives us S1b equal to 3.49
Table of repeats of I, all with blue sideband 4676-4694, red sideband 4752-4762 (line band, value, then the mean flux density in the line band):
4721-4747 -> -0.81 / 4.26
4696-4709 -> -0.53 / 4.29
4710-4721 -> -0.30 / 4.24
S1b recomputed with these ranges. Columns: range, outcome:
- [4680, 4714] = 3.708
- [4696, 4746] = 4.015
